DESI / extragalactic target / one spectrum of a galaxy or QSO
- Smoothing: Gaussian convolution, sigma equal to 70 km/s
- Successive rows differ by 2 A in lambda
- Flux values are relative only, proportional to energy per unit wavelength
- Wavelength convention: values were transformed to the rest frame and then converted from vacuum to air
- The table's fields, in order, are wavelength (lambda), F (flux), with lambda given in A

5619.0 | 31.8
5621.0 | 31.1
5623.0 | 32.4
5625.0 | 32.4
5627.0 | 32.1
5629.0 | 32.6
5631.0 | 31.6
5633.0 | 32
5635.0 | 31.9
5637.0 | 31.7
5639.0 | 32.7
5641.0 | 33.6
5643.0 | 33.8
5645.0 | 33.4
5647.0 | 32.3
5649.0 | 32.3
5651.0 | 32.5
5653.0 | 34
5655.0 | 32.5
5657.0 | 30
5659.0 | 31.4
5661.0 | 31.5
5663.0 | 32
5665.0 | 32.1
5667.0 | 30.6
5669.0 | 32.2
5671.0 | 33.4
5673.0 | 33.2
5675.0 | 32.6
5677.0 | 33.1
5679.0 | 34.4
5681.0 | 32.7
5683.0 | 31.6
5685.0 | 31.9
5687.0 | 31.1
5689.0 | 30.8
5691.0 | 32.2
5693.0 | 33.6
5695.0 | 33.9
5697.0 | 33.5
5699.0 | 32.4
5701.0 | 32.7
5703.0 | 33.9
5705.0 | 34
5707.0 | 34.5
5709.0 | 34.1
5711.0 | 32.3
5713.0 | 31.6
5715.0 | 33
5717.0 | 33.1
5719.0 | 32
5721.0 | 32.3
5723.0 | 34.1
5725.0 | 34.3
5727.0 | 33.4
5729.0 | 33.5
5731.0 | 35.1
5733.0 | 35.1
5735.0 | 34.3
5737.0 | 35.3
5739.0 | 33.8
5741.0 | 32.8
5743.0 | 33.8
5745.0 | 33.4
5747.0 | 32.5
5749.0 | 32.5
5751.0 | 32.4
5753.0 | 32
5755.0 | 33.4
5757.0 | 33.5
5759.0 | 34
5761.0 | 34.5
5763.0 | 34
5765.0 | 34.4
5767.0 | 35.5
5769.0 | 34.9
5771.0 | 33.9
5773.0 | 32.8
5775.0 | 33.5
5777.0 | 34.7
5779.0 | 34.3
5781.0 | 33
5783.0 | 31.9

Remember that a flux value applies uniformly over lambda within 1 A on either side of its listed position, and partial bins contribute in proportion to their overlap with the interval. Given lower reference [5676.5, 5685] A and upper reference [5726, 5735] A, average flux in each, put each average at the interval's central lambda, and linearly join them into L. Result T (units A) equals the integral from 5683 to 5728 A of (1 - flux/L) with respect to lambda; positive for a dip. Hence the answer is 0.85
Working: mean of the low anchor 32.8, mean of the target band 32.9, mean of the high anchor 34.3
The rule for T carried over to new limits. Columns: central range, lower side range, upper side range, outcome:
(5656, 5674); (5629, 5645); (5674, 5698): 0.4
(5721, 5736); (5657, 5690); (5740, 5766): -0.5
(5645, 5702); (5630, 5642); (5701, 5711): 1.2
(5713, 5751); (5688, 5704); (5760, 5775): 0.1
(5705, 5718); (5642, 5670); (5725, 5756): 0.0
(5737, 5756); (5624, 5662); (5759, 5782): 0.4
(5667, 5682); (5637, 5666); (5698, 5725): -0.1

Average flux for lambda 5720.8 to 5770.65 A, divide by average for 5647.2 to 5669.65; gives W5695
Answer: 1.1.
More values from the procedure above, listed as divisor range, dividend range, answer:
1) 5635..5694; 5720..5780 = 1.04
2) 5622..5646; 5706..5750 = 1.03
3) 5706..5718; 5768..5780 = 1.03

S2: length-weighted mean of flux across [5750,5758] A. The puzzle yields 32.8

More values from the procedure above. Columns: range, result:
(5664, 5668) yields 31.4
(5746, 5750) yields 32.5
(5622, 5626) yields 32.4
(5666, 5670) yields 31.4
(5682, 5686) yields 31.8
